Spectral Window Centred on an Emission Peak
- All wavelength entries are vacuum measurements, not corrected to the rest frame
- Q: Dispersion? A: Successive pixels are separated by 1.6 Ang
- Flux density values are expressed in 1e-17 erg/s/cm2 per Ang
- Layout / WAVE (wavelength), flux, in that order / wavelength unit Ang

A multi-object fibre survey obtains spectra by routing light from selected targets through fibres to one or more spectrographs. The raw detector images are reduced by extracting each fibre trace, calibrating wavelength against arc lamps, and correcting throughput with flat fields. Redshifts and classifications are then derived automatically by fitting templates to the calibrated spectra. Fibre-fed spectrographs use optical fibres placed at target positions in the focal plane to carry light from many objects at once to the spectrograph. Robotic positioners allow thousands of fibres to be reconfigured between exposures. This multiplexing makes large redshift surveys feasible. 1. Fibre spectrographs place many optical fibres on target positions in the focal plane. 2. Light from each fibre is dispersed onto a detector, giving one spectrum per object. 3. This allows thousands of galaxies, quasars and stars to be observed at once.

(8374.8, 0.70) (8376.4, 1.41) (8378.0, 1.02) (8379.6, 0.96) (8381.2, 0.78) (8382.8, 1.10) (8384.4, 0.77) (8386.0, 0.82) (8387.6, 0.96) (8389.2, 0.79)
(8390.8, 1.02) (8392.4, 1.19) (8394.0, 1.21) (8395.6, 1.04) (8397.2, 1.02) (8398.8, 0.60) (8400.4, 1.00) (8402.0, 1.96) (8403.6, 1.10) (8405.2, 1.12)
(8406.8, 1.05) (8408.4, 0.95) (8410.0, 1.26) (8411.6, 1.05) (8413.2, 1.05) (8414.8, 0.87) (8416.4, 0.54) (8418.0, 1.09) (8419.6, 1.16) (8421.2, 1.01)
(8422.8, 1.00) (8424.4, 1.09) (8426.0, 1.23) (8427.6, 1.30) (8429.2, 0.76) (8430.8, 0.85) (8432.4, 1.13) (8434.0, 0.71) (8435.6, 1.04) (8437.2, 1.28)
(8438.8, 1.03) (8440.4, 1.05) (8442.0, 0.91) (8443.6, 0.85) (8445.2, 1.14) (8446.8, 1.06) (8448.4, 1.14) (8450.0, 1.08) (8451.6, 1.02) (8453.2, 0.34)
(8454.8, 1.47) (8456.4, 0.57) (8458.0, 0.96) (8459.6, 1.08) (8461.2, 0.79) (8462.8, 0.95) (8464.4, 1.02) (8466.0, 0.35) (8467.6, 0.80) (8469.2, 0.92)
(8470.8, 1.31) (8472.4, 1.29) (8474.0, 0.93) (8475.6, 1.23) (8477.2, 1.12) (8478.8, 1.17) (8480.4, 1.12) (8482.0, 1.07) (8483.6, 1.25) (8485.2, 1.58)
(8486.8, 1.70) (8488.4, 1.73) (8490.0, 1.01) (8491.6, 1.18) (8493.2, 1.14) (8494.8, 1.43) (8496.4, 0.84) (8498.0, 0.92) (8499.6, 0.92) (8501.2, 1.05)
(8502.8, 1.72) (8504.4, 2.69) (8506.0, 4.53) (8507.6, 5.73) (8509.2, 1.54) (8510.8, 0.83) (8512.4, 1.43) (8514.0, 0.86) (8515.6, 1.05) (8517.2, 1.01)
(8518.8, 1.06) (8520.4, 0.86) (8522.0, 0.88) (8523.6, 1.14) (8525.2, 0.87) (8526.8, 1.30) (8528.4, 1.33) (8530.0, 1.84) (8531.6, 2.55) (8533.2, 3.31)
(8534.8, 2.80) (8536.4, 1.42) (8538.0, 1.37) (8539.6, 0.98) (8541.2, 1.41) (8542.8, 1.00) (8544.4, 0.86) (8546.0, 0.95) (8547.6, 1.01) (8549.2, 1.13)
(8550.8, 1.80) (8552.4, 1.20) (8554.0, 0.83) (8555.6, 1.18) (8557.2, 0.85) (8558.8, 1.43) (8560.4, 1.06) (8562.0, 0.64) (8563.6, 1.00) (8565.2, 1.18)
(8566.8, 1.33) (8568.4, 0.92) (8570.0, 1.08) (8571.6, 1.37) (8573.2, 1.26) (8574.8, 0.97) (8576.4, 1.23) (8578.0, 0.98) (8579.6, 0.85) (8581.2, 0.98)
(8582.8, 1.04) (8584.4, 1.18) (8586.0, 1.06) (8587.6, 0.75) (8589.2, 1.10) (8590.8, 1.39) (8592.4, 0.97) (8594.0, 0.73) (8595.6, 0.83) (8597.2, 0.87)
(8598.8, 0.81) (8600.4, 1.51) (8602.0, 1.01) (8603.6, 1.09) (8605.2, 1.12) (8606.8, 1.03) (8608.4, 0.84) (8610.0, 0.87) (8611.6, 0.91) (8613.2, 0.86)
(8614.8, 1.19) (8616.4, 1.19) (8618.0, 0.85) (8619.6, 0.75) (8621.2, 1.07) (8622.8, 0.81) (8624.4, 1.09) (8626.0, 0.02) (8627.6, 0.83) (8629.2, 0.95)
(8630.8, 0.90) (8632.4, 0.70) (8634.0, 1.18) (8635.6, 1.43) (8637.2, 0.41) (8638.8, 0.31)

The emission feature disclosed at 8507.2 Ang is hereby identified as H-alpha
